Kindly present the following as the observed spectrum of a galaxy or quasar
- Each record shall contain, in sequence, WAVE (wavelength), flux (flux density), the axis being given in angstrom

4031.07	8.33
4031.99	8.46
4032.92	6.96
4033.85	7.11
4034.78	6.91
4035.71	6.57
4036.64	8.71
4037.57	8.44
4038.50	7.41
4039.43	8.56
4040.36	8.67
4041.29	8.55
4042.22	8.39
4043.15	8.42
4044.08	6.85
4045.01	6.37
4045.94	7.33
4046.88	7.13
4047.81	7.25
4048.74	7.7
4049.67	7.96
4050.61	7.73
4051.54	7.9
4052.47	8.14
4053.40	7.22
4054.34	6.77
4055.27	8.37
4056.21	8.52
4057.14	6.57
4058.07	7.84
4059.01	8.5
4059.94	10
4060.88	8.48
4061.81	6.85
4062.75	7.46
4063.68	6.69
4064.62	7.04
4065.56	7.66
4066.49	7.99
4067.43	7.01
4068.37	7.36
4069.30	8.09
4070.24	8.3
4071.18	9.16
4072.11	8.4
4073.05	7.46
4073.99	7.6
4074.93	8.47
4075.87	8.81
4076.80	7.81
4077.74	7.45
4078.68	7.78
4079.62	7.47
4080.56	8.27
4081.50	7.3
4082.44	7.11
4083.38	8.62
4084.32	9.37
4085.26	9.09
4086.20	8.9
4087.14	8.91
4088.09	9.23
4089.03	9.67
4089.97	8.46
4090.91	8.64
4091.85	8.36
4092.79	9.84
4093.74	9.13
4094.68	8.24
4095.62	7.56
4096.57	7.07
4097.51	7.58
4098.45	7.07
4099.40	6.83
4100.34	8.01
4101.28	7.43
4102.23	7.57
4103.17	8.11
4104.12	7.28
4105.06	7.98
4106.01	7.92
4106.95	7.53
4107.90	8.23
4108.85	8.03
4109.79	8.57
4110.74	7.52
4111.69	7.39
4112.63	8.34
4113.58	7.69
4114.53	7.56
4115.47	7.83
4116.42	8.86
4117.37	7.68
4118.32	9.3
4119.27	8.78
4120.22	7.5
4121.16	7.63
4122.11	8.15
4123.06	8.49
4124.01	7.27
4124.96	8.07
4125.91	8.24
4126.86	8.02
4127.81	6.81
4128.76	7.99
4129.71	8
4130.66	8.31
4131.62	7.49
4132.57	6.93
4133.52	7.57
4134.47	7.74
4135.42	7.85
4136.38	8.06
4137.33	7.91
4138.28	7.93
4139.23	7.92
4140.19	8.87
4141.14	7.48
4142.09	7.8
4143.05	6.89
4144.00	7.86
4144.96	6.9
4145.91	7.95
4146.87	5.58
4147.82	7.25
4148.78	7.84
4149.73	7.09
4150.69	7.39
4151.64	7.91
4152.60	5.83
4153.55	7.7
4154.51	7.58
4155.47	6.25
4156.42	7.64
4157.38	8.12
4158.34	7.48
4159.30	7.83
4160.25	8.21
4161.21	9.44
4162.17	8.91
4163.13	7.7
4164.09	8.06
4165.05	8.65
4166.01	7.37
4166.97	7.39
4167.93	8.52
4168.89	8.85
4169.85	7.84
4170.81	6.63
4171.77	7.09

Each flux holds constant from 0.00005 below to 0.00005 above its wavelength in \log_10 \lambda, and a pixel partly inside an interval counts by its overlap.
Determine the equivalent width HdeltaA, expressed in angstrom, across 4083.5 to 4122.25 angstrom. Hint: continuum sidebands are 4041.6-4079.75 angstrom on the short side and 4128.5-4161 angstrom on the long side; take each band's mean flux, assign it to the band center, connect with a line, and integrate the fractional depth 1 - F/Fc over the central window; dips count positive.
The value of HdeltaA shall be -2.5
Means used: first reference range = 7.77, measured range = 8.17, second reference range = 7.58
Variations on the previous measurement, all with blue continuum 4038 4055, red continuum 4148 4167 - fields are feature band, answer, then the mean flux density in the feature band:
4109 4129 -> -0.71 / 7.99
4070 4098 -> -2.29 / 8.34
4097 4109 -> 0.09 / 7.65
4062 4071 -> 0.18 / 7.54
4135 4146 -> -0.09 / 7.78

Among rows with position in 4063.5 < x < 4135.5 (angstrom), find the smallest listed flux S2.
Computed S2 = 6.69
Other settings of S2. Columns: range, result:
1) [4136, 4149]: 5.58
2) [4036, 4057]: 6.37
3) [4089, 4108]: 6.83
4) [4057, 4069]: 6.57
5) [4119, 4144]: 6.81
